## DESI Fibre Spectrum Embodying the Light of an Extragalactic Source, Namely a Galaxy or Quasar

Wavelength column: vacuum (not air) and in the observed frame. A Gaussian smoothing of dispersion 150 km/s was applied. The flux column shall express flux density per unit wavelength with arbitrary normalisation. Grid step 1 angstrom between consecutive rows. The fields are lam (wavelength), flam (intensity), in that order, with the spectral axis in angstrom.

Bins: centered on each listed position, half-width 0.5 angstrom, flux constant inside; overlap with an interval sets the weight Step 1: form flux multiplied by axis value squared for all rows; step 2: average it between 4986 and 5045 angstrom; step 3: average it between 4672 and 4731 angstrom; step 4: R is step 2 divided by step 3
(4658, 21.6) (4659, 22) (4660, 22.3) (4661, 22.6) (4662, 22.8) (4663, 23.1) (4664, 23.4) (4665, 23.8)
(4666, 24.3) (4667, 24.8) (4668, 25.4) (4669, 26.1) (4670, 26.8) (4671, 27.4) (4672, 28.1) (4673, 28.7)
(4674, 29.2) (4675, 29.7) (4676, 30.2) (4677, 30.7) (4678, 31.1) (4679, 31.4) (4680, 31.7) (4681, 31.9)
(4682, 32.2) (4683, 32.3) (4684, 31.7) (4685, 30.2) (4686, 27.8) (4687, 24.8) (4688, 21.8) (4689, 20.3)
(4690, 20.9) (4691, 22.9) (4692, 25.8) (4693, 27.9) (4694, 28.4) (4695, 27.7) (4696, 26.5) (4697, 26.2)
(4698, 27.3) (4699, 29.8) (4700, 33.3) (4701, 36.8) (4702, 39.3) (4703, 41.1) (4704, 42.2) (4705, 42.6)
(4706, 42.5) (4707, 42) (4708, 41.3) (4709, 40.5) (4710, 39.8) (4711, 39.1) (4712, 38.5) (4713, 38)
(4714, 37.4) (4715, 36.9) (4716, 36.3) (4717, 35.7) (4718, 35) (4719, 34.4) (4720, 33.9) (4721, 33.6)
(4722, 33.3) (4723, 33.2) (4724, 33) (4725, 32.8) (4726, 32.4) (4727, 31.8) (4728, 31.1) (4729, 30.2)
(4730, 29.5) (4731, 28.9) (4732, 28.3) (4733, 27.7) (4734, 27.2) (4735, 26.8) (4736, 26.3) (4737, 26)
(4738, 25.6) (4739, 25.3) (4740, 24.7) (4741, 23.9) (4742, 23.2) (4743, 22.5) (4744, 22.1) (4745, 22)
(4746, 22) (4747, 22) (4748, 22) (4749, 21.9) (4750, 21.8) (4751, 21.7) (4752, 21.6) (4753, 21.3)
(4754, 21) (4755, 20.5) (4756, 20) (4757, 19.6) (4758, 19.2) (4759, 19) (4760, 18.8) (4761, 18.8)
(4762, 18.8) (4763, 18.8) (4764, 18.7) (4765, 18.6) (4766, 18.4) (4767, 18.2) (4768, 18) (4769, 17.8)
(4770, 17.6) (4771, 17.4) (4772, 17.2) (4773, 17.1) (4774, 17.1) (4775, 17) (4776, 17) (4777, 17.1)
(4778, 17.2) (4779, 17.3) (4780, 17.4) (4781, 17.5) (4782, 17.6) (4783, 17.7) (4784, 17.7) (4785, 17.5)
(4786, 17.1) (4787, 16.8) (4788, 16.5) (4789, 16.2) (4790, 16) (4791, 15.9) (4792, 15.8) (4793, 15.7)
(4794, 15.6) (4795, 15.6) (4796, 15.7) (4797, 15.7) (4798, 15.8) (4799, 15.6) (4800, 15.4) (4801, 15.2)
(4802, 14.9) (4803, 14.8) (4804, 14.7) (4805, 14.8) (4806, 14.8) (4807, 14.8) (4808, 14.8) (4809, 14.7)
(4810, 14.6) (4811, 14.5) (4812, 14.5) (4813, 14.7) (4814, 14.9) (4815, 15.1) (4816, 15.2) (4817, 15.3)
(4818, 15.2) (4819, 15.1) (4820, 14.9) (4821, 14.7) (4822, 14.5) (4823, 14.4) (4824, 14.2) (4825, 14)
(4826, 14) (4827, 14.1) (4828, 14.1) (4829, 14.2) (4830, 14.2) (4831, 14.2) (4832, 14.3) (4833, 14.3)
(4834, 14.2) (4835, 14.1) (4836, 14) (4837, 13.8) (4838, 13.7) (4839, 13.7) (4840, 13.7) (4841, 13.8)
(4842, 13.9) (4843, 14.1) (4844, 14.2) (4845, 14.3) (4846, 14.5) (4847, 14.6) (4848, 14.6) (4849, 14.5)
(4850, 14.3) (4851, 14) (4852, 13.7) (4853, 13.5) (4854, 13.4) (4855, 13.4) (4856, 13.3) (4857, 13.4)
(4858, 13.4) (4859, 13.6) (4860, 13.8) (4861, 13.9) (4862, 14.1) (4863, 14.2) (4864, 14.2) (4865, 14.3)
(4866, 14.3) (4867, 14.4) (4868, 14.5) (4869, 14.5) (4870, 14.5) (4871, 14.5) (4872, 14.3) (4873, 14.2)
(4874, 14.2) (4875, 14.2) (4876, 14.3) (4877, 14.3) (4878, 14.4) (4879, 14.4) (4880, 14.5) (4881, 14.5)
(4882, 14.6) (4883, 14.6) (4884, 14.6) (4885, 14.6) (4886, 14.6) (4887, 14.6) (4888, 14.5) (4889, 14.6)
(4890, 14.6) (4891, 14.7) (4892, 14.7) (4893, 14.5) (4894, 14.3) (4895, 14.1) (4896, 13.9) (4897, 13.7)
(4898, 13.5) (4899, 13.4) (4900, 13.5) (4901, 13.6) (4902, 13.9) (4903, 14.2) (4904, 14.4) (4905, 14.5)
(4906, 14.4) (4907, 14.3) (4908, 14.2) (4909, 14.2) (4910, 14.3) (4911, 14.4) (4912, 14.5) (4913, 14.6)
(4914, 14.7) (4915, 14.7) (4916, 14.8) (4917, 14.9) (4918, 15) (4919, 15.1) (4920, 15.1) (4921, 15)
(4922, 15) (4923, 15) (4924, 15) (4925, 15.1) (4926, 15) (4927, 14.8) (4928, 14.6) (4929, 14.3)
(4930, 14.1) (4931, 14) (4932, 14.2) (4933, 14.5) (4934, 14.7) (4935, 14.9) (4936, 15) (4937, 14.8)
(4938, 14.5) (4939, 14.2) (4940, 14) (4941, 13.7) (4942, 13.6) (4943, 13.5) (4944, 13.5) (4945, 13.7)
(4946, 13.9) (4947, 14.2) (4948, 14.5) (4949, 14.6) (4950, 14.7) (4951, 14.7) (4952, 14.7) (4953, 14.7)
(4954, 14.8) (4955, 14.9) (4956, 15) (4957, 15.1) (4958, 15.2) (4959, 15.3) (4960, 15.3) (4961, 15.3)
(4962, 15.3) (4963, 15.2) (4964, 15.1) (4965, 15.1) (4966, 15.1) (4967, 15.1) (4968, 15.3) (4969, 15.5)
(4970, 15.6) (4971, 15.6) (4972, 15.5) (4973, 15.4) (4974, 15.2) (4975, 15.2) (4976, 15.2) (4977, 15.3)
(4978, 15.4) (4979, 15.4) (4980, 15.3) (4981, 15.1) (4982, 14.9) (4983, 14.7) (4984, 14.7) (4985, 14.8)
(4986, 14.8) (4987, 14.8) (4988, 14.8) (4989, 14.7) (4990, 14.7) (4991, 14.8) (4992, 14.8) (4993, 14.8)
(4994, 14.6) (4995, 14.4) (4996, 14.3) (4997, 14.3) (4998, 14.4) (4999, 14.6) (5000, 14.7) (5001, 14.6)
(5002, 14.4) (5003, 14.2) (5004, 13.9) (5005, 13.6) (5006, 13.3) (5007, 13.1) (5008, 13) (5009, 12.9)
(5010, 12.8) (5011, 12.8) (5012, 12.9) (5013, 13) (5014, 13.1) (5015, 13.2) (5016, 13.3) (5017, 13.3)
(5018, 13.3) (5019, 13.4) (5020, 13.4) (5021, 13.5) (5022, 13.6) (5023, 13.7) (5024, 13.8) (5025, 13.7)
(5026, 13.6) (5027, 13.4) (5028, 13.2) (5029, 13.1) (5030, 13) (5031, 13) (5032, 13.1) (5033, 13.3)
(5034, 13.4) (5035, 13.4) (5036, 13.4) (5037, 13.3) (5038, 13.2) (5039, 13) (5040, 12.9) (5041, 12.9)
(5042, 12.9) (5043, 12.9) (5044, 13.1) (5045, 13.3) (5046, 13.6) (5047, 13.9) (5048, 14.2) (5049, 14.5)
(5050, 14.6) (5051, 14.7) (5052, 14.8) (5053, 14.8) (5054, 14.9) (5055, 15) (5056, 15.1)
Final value 0.5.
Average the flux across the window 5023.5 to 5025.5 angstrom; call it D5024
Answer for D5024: 13.8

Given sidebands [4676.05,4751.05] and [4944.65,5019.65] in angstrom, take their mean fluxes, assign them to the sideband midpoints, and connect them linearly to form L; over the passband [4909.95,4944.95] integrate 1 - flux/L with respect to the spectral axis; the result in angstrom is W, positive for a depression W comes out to 6.3 angstrom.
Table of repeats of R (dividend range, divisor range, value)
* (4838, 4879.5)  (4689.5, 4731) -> 0.44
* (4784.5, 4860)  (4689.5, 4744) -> 0.48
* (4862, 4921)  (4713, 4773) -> 0.61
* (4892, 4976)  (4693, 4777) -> 0.58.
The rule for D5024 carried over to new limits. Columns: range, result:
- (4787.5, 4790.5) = 16.2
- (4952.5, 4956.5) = 14.9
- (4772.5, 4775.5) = 17.1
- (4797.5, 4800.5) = 15.6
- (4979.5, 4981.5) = 15.2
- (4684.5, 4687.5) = 27.6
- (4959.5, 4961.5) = 15.3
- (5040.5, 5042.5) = 12.9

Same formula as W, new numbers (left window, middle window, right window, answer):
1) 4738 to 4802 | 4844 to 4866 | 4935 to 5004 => 3.9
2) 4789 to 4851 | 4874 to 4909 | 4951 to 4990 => 1.4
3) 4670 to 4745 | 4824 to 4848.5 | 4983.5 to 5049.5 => 10.0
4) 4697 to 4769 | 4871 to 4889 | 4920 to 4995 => 4.7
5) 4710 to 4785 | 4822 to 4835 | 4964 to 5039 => 4.3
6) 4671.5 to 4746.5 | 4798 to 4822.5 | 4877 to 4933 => 8.2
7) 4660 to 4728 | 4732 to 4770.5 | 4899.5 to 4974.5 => 8.1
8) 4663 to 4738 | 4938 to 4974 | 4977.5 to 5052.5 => 4.8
